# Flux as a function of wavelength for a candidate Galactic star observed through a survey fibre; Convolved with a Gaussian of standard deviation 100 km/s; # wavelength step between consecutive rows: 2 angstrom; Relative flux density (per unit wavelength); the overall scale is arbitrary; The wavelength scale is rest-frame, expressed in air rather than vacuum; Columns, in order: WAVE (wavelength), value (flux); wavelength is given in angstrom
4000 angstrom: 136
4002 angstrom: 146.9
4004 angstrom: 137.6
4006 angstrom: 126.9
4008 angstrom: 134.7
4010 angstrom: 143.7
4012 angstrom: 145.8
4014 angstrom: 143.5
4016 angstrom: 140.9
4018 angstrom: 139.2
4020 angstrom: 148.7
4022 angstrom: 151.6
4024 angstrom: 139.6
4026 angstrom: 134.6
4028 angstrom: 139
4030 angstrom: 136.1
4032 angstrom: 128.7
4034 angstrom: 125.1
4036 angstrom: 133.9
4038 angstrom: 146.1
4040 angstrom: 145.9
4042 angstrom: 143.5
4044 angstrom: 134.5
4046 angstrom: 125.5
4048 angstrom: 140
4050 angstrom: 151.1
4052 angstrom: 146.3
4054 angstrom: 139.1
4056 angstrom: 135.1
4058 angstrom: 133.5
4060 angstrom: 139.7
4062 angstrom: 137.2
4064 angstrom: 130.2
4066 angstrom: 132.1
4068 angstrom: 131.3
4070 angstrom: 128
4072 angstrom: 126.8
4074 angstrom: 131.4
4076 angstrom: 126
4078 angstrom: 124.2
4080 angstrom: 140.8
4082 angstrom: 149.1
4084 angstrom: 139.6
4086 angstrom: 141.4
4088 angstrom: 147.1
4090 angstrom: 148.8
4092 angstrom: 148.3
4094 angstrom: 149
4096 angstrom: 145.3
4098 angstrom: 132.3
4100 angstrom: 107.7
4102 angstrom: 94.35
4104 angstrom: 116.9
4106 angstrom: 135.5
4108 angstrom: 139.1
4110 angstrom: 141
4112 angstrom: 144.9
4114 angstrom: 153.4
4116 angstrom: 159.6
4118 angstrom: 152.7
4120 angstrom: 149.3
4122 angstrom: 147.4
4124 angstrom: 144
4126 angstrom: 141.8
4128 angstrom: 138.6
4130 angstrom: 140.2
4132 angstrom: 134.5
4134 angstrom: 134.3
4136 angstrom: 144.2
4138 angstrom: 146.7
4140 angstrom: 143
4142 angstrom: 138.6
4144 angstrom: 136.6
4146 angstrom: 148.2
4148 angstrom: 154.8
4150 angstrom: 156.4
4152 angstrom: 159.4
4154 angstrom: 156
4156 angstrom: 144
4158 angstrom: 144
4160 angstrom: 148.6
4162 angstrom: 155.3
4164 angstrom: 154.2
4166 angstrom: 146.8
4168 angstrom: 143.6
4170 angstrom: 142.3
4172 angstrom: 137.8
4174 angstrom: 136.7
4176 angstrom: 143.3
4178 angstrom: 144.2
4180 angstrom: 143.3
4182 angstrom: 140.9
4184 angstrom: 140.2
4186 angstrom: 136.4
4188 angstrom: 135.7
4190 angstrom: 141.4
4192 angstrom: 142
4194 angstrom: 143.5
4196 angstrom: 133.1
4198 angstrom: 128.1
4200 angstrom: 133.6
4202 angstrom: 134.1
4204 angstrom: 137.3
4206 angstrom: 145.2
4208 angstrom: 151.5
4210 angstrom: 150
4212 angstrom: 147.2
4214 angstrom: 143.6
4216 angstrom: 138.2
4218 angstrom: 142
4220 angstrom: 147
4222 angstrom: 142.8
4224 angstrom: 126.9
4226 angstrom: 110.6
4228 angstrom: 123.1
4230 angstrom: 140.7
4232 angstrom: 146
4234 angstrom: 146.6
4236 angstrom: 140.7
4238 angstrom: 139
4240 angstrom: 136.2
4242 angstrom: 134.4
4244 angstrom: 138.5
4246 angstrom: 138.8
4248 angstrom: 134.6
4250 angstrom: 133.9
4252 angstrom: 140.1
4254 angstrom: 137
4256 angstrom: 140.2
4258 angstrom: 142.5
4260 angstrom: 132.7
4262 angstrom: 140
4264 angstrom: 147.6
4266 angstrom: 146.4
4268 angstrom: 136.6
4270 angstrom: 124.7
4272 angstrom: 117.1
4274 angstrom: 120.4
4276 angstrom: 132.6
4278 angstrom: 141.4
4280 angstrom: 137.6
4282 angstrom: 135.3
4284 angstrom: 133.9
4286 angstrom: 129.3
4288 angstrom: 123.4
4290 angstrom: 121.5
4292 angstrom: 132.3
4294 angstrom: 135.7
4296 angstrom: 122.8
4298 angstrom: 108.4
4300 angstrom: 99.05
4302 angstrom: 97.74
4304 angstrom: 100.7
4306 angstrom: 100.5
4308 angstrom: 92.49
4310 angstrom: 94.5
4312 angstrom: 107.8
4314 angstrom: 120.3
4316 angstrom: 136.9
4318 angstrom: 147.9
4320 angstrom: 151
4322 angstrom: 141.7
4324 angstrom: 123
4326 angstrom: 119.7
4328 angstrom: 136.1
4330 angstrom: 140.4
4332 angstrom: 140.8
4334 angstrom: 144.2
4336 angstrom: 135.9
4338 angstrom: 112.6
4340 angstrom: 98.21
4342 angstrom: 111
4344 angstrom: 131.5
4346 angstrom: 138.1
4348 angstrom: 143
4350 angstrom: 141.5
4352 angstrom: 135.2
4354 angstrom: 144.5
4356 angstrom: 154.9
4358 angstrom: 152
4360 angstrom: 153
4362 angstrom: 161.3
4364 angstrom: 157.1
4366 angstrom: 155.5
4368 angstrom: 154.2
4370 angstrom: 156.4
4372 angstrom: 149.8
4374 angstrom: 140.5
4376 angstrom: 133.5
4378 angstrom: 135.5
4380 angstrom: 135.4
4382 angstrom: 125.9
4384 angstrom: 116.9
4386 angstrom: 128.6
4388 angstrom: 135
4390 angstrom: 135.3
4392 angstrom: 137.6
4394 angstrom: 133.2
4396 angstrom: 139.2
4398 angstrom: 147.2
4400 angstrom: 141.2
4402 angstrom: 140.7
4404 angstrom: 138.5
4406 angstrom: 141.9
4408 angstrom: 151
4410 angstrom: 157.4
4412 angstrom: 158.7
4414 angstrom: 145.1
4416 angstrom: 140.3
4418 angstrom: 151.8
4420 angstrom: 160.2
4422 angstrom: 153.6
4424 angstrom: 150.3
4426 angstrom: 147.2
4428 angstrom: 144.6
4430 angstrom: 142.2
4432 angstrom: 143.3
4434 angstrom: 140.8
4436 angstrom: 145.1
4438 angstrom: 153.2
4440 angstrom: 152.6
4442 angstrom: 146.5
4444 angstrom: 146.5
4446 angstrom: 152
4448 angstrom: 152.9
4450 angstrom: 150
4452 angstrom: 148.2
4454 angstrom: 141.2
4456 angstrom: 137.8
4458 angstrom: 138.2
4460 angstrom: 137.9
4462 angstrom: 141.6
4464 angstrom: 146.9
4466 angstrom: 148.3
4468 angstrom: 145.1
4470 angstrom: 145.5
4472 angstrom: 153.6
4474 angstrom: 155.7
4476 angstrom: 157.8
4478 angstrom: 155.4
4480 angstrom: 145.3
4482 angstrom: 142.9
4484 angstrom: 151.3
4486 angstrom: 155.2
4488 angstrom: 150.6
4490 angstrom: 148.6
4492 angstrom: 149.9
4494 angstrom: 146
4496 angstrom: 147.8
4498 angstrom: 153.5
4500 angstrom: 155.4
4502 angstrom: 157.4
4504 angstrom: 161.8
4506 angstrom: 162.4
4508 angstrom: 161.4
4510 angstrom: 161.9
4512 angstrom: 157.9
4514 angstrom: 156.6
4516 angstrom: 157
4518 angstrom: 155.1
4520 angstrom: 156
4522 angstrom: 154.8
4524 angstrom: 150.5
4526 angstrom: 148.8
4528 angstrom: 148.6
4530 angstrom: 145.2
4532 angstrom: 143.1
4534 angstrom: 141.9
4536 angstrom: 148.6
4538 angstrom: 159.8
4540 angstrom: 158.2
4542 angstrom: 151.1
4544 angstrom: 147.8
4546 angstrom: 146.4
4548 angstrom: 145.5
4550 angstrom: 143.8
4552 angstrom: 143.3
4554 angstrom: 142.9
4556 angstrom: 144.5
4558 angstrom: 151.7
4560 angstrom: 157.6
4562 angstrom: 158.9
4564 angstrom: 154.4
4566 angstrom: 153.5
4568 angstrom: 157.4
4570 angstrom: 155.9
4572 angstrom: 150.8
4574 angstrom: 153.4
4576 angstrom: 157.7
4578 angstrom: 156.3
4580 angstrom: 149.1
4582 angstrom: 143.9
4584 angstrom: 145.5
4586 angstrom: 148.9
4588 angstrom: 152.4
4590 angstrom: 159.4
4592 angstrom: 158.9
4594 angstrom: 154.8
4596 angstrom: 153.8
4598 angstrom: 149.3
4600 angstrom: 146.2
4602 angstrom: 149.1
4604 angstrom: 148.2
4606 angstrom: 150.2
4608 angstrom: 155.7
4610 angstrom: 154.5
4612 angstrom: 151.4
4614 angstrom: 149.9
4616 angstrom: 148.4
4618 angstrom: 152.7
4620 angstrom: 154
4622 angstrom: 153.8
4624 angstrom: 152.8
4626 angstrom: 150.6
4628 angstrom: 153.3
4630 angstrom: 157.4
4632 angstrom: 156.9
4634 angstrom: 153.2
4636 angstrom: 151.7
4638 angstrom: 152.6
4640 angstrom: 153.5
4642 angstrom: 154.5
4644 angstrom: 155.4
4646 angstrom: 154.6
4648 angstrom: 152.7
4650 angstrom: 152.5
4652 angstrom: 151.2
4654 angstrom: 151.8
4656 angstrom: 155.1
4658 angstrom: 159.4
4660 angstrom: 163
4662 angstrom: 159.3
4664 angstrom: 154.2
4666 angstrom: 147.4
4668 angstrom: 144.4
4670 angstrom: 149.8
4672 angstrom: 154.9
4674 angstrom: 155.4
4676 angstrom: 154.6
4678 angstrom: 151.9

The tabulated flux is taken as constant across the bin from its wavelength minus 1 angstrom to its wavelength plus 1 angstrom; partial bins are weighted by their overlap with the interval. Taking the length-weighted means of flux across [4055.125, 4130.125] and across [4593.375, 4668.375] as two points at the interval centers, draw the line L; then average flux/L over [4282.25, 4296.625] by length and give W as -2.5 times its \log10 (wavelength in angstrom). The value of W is 0.11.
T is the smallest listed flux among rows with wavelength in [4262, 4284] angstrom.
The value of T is 117.1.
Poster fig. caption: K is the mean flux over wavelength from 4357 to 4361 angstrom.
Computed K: 152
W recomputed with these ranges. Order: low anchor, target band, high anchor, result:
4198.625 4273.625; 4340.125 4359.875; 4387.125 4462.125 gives 0.03 mag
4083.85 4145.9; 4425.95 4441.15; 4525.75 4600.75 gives 0.01 mag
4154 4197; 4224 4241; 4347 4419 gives 0.07 mag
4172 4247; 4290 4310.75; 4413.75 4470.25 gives 0.28 mag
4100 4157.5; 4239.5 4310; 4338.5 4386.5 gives 0.10 mag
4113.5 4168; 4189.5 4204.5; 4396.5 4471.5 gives 0.08 mag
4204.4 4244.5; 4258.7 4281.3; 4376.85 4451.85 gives 0.05 mag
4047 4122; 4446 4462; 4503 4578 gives 0.04 mag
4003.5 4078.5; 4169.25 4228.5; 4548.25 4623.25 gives 0.02 mag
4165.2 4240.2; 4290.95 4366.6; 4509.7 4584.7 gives 0.12 mag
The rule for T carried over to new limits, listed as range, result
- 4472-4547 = 141.9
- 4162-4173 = 137.8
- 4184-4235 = 110.6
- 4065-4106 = 94.35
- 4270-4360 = 92.49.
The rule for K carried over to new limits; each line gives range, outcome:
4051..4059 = 138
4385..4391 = 133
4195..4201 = 132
